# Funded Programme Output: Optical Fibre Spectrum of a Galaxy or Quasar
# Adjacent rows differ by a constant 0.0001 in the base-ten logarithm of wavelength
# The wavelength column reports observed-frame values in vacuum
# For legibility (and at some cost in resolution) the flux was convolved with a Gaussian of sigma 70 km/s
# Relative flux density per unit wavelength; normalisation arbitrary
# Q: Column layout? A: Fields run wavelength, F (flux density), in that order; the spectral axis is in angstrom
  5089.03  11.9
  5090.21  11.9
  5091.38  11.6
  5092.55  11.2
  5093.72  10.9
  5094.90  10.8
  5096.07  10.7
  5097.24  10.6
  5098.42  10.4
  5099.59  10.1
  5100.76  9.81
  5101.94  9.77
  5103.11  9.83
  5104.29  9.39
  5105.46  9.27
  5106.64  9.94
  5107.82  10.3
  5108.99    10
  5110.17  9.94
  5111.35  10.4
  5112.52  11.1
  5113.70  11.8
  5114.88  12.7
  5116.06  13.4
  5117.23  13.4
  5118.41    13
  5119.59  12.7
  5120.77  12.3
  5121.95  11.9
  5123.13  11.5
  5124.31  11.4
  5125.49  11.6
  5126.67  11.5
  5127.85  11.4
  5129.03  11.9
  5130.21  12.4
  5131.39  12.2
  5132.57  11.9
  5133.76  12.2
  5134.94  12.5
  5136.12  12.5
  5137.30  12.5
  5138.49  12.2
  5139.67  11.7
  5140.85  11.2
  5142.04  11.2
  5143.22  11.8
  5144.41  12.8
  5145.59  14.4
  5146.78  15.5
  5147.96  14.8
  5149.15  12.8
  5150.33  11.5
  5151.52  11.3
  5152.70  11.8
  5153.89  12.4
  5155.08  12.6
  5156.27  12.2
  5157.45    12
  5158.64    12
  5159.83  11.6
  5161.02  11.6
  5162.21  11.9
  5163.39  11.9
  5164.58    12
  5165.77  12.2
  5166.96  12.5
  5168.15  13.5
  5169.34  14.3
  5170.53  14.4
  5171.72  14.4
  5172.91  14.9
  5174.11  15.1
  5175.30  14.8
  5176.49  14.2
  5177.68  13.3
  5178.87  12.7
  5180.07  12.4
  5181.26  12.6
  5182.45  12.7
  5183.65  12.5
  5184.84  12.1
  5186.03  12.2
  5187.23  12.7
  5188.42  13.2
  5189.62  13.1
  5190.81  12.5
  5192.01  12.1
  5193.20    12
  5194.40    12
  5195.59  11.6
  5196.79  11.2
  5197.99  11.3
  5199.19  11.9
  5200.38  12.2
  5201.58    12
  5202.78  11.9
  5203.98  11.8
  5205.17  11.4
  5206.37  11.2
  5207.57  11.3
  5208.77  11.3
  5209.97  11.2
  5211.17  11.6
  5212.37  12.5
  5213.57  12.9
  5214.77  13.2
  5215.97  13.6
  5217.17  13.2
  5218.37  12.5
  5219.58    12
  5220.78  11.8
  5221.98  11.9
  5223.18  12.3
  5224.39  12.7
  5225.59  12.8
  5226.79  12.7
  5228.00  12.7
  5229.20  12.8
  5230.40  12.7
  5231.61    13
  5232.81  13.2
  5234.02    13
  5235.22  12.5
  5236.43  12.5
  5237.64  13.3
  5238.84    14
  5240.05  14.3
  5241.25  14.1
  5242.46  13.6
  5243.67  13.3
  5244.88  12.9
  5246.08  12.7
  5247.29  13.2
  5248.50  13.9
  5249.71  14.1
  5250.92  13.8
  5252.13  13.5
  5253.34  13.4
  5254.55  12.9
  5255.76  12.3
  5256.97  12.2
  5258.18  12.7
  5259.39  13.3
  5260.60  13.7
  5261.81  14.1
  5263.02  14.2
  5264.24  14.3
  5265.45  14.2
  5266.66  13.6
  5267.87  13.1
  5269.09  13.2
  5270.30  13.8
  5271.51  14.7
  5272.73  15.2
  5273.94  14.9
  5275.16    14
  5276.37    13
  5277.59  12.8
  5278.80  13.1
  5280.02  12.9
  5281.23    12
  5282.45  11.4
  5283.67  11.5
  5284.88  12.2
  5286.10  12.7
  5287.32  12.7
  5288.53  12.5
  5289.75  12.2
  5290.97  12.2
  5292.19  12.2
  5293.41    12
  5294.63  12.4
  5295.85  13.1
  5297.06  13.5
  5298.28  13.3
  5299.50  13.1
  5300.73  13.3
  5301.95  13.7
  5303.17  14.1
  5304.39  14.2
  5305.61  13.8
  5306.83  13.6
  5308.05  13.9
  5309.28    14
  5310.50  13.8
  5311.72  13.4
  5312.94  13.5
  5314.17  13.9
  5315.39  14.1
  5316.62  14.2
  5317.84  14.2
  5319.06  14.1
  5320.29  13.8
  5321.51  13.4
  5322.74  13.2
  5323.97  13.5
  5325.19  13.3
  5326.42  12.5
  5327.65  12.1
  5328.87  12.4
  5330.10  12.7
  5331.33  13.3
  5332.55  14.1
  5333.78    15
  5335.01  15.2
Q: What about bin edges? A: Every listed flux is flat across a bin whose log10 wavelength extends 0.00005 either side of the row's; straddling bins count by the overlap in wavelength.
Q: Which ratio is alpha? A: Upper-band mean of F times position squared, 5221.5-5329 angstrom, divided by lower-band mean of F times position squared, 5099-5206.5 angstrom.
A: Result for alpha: 1.14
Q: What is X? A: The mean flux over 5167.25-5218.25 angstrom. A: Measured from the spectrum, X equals 12.6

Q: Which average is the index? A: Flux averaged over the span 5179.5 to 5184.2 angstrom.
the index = 12.6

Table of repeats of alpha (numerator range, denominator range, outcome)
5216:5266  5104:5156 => 1.15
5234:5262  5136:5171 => 1.10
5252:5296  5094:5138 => 1.23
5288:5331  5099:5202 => 1.16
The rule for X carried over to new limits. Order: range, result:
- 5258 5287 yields 13.4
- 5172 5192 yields 13.2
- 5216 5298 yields 13.1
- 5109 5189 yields 12.5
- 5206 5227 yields 12.3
